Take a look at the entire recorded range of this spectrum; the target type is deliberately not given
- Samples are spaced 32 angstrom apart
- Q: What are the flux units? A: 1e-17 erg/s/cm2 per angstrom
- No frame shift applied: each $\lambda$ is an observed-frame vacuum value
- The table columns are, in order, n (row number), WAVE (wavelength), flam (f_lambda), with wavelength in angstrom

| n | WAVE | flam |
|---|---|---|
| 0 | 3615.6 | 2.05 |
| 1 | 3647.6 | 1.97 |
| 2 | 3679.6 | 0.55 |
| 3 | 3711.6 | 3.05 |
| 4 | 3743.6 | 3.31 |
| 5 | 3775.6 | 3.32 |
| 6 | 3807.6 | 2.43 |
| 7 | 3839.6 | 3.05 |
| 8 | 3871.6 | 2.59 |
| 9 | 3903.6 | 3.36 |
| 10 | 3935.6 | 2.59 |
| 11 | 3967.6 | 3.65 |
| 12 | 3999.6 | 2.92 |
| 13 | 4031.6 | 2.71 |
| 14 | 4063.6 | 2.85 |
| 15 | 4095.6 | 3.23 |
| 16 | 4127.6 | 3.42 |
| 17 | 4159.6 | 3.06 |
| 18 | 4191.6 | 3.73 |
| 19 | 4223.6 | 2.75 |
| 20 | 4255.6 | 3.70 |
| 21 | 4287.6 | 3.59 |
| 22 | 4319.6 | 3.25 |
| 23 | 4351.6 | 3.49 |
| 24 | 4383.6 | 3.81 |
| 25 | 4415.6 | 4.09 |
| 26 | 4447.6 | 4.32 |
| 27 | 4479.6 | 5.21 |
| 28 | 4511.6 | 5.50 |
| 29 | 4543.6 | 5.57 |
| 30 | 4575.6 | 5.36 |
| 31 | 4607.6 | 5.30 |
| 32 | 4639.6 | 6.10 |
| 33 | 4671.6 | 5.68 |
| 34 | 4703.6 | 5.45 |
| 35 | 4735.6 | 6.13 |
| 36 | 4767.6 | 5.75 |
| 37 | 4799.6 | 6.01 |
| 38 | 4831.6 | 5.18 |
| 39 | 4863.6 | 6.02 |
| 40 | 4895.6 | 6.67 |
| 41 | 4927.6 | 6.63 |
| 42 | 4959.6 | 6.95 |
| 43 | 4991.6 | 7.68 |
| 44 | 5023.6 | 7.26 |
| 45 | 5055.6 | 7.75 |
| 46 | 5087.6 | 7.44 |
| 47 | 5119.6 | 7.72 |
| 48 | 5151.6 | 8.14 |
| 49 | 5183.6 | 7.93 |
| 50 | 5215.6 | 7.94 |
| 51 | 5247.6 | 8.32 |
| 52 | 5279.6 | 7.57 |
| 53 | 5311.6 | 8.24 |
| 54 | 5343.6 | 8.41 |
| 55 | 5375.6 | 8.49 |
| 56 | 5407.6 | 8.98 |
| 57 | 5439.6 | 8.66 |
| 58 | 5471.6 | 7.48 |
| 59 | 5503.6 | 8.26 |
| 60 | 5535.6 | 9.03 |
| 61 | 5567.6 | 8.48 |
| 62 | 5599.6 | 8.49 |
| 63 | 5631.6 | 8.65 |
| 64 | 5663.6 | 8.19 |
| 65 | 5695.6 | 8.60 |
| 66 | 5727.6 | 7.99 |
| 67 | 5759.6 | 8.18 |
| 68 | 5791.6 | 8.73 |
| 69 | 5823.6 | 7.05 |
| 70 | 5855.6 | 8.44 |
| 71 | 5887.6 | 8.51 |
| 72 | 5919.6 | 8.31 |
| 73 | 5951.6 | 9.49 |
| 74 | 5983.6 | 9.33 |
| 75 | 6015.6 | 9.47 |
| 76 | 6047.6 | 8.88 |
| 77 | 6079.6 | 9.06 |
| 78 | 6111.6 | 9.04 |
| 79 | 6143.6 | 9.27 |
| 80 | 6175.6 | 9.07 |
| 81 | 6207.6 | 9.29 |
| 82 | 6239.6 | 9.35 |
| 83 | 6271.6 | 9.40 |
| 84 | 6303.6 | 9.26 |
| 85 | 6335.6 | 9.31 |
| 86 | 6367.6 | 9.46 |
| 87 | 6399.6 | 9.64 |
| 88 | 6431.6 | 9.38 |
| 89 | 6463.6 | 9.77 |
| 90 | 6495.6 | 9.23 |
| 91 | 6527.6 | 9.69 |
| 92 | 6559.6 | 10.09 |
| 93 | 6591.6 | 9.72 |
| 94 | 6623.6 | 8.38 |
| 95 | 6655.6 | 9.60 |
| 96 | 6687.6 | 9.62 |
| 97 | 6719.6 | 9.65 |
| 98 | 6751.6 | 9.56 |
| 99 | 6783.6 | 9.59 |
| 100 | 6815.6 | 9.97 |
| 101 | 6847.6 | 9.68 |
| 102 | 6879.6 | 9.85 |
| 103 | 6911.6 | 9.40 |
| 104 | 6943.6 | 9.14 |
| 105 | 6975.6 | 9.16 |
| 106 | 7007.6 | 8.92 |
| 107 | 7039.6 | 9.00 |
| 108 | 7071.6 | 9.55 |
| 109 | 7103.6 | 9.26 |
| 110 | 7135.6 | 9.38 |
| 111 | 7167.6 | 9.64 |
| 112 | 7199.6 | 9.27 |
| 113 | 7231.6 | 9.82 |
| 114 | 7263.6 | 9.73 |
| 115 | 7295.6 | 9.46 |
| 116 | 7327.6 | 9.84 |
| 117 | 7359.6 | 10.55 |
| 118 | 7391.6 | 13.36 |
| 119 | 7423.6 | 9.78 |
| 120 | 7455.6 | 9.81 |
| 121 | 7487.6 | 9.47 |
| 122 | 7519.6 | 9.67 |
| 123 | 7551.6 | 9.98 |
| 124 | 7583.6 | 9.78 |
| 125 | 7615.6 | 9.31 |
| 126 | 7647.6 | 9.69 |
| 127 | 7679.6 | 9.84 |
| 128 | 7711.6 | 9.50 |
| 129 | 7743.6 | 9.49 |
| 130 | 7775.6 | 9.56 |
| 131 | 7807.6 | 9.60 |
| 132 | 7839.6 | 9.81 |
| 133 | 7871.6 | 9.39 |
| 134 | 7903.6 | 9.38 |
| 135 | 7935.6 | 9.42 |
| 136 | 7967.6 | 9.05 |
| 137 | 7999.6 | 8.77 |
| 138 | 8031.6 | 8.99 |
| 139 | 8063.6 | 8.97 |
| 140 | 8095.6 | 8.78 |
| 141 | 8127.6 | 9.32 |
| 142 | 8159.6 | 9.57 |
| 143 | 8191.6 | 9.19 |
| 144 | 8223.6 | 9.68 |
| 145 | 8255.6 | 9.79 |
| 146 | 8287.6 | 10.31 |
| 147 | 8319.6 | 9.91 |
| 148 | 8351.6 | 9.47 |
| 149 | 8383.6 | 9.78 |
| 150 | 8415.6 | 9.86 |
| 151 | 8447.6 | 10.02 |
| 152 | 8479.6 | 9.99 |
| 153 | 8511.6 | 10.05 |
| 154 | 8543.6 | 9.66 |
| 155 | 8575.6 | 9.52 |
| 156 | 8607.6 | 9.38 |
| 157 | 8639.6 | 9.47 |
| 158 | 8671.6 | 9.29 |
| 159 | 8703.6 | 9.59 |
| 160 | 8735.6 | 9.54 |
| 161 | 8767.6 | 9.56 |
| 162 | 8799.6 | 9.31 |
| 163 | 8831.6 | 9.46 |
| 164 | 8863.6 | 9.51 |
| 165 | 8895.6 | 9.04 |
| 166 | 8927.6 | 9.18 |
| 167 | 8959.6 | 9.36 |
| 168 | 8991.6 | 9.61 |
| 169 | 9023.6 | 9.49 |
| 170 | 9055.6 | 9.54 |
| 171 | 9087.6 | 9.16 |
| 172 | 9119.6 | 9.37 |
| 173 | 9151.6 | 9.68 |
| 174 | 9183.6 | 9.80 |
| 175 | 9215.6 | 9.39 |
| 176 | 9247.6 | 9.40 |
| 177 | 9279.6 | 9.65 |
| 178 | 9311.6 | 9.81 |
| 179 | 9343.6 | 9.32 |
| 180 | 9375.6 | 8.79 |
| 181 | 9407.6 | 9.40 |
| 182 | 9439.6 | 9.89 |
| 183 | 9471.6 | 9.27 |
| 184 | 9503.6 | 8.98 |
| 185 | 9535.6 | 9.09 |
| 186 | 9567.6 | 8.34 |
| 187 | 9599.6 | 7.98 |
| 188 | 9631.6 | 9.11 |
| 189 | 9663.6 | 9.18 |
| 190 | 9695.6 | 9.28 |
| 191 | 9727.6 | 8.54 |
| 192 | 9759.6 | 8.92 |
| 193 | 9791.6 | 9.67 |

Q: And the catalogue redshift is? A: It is 0.12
